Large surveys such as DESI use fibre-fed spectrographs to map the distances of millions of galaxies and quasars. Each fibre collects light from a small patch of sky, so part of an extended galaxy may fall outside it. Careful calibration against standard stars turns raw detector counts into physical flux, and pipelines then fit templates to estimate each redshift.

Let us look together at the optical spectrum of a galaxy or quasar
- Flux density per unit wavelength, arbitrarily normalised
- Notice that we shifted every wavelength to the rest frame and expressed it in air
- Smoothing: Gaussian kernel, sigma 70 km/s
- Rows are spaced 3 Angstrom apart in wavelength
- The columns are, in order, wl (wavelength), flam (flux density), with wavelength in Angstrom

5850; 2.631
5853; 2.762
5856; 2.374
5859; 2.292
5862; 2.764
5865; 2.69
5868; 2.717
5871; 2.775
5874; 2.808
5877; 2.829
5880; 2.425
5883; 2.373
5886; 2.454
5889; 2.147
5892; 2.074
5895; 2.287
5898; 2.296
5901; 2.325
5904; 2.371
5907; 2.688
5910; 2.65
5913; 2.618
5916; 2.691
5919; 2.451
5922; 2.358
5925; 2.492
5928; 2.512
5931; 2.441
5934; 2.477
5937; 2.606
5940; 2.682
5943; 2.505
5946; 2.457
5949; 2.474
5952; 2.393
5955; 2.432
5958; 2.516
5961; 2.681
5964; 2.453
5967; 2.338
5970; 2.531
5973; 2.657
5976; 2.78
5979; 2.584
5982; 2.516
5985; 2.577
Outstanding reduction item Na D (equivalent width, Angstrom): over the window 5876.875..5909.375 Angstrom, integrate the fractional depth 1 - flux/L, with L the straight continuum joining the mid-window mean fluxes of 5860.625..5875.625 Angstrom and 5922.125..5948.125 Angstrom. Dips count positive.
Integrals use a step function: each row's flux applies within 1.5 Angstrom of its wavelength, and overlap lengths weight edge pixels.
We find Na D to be 3.5 Angstrom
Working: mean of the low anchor 2.75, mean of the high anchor 2.51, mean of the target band 2.38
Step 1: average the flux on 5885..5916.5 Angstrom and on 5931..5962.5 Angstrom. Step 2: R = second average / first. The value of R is 1.0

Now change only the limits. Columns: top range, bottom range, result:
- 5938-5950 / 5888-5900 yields 1.15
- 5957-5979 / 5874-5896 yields 1.07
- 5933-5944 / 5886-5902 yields 1.15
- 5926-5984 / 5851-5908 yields 1.01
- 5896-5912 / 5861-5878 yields 0.89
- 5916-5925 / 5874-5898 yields 1.03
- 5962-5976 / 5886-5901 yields 1.13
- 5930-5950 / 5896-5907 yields 1.06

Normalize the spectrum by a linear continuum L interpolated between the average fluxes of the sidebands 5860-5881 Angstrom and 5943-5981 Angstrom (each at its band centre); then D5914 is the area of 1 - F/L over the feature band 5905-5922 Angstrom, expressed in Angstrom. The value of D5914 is 0.22 Angstrom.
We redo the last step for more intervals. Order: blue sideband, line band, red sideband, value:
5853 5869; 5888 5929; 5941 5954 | 1.4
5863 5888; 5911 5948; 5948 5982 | 0.6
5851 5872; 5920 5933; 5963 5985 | 0.7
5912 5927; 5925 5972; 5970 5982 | 1.4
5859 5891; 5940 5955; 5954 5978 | 0.5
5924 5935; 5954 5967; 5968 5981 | 0.4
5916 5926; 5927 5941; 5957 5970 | -0.3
